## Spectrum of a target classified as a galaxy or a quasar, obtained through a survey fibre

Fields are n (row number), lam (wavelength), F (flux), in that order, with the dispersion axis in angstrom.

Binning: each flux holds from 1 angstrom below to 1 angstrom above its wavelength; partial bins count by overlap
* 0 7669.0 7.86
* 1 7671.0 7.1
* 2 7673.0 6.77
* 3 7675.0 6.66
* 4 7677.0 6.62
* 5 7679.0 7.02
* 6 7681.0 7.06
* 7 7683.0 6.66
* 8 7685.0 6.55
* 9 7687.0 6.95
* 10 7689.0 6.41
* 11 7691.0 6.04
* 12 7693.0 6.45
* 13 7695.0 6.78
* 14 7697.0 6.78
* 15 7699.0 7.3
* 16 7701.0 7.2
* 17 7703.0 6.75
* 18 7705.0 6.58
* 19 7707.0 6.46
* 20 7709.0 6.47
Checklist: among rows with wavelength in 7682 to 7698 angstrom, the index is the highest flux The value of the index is 6.95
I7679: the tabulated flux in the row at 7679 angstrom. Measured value 7.02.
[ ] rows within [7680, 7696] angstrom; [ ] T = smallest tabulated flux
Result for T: 6.04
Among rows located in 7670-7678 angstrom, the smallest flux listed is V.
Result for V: 6.62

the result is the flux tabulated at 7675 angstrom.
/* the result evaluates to 6.66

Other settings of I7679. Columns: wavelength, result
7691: 6.04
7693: 6.45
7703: 6.75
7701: 7.2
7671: 7.1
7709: 6.47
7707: 6.46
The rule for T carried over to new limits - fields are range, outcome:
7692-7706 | 6.45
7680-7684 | 6.66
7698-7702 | 7.2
